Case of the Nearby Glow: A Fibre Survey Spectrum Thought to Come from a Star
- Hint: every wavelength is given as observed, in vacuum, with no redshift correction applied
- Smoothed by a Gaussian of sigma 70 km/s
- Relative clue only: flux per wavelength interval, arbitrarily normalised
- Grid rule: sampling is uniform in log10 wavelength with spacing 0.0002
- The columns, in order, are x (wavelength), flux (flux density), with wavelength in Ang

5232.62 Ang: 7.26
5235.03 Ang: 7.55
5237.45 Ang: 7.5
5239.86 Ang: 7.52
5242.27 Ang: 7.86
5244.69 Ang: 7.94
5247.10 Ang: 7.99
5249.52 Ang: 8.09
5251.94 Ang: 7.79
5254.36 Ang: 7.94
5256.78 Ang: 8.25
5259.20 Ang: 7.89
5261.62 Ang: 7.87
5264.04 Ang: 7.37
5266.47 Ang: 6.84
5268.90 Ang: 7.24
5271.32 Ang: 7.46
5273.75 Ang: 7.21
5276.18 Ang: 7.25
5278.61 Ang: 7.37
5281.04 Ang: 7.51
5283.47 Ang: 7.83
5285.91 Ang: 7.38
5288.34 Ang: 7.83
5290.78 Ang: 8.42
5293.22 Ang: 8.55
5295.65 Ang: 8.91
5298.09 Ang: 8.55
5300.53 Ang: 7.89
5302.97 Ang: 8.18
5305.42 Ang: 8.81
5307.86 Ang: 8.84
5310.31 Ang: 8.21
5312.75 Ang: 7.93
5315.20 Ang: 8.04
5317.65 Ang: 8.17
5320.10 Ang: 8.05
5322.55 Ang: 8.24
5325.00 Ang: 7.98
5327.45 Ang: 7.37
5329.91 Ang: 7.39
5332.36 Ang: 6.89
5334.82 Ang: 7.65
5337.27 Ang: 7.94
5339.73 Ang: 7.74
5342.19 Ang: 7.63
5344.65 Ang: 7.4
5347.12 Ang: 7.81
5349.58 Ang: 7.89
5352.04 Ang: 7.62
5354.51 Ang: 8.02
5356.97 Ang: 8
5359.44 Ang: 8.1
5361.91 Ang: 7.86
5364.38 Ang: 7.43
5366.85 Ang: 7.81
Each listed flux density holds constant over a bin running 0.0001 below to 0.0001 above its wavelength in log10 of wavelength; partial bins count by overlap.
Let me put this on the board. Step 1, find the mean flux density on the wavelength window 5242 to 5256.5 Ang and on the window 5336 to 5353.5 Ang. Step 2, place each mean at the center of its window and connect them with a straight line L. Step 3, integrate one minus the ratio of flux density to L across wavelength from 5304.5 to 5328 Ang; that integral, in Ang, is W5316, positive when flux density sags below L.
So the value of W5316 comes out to -1.2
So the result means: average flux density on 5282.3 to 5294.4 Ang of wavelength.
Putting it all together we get 8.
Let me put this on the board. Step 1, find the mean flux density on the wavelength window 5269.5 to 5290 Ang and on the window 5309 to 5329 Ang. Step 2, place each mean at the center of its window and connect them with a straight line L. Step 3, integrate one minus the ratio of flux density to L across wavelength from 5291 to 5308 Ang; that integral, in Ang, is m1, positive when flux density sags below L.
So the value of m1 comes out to -1.7 Ang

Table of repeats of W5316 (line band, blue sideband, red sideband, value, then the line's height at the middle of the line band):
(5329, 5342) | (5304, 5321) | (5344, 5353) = 0.6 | 7.91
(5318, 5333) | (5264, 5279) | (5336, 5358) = -0.2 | 7.63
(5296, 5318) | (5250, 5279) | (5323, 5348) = -2.1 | 7.58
